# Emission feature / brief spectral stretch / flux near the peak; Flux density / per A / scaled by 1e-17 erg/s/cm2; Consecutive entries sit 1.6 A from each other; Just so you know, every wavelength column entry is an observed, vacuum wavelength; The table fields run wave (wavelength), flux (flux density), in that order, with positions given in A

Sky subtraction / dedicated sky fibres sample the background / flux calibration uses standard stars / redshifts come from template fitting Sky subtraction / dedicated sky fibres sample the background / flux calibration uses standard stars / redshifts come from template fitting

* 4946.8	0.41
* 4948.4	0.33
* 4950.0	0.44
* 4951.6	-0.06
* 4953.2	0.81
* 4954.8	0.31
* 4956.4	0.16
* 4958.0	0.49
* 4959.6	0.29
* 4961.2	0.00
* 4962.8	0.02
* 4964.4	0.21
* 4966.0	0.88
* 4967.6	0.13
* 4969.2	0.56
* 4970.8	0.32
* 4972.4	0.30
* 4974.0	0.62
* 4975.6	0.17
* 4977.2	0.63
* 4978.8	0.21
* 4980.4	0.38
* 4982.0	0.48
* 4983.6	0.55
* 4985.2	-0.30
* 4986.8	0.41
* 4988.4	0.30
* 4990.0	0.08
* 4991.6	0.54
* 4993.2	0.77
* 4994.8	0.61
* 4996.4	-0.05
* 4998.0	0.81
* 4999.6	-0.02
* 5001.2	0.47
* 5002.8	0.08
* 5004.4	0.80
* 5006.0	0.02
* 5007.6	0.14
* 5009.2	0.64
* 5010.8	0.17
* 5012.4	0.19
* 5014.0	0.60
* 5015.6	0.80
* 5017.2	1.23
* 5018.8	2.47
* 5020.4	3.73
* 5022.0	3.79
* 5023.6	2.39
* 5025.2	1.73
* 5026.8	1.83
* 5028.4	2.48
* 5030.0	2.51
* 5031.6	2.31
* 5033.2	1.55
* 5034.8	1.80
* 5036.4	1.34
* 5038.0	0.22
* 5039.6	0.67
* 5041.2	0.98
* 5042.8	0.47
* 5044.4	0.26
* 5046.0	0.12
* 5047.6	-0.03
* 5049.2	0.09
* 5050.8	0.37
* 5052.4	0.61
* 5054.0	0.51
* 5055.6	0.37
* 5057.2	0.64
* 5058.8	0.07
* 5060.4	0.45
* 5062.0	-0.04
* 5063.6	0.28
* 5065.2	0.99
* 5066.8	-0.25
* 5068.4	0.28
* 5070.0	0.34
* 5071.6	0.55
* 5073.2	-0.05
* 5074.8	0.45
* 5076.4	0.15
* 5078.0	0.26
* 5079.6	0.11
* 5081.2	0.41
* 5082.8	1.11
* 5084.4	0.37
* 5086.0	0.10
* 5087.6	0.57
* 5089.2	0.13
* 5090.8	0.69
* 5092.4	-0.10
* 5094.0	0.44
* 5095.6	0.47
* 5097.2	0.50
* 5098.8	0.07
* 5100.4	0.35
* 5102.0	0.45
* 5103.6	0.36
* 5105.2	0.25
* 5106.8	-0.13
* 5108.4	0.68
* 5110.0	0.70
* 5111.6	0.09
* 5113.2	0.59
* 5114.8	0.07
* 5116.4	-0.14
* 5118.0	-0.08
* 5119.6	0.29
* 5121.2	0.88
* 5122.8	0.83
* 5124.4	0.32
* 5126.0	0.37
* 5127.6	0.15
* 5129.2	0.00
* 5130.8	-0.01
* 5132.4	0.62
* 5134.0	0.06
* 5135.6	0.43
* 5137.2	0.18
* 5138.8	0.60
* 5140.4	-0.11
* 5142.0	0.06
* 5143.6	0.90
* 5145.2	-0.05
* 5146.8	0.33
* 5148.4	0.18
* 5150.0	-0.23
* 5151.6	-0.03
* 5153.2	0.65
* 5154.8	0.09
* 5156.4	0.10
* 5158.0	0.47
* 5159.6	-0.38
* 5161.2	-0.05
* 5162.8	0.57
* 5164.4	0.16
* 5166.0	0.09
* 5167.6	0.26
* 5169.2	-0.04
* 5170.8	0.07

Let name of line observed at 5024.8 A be C IV 1549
